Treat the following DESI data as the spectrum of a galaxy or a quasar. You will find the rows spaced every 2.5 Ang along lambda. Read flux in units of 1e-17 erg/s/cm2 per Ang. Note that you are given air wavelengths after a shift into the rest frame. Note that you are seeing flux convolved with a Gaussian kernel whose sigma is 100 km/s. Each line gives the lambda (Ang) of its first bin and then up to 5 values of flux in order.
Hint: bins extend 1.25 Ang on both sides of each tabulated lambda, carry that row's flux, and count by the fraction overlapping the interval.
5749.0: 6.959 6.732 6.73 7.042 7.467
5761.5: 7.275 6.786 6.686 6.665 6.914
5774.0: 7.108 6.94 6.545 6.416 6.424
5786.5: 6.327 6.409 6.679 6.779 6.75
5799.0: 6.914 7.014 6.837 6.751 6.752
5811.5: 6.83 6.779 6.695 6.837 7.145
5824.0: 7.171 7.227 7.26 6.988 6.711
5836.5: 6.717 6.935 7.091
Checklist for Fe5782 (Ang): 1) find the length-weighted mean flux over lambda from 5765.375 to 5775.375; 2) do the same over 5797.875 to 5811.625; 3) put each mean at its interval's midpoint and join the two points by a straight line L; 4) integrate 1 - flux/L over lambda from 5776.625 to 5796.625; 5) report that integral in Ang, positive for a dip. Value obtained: 0.9 Ang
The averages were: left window 6.85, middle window 6.55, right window 6.85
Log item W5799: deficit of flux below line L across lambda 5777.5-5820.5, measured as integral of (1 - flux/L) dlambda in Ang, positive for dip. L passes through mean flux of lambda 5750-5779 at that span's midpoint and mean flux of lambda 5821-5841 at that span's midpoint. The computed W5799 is 1.7 Ang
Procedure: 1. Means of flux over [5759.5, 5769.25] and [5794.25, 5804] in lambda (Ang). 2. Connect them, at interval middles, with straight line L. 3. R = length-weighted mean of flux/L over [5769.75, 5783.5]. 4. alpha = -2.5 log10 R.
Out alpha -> 0.023 mag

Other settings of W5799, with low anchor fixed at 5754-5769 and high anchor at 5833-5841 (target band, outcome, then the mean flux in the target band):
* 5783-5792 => 0.6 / 6.44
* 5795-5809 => 0.1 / 6.84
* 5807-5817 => 0.2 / 6.77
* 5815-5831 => -0.5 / 7.05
